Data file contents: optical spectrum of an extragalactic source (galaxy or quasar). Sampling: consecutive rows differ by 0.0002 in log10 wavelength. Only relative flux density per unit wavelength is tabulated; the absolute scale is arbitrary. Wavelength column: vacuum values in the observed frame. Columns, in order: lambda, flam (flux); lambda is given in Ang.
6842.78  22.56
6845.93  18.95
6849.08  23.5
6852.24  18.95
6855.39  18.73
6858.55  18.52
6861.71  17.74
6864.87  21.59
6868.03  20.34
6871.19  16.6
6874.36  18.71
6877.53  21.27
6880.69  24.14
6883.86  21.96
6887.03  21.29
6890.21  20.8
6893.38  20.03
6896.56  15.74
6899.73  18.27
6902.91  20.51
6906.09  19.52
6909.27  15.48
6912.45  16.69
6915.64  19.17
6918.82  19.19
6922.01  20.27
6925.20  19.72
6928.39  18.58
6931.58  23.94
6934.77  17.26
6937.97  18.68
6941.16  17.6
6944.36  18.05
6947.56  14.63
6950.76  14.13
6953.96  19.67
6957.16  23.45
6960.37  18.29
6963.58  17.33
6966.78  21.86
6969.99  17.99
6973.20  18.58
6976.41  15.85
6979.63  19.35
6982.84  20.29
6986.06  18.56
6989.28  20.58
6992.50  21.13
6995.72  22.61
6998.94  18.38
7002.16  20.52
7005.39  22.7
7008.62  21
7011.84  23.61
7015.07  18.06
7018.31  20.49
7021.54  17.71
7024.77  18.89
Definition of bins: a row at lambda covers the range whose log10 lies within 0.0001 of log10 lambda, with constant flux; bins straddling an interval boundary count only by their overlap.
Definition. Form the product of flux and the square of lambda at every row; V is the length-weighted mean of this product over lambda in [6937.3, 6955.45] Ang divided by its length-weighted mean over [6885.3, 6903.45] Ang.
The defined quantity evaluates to 0.89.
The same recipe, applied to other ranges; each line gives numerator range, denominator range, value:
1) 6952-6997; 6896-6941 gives 1.06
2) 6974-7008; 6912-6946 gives 1.07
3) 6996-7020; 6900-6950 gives 1.15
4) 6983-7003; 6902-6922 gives 1.12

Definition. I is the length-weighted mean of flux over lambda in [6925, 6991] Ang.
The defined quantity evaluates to 18.8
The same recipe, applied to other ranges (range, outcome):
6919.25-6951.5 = 18.4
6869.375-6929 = 19.4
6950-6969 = 19.3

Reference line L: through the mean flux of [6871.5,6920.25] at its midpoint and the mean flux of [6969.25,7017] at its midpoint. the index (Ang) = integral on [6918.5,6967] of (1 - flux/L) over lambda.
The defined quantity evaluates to 2.2 Ang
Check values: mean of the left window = 19.4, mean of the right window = 20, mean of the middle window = 18.8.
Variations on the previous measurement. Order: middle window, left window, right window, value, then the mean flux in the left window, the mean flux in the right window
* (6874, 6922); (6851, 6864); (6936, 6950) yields -4.45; 18.6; 17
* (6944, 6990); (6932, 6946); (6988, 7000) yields 2.50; 18.4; 20.8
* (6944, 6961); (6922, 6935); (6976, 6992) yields 1.53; 20.2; 19.3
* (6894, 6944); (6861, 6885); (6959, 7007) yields 3.31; 20.4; 19.6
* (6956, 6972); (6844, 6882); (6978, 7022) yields 0.50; 19.9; 20.4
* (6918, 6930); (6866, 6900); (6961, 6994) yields 0.10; 20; 19.1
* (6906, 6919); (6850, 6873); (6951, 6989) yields 0.92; 19.1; 19.1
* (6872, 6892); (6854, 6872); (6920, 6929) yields -2.04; 19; 19.6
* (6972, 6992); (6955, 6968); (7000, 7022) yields 1.35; 20.2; 20.7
